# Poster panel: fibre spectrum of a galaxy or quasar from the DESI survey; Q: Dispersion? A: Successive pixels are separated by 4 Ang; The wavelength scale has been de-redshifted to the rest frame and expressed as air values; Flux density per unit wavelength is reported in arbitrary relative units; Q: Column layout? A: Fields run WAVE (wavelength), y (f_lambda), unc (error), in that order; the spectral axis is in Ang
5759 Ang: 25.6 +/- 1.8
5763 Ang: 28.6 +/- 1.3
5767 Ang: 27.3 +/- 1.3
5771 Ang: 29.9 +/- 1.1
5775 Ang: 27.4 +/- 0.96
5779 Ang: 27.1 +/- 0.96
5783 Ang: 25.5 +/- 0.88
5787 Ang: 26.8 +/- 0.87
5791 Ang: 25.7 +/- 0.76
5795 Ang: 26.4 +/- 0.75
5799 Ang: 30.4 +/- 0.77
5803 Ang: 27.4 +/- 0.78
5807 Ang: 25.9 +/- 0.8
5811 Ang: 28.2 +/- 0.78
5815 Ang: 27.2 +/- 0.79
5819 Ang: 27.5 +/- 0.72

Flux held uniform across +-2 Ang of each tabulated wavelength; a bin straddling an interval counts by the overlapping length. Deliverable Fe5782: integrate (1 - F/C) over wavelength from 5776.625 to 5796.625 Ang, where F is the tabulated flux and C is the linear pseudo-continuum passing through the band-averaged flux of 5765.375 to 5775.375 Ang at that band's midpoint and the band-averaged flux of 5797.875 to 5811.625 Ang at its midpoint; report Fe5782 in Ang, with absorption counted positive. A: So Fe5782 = 1.3 Ang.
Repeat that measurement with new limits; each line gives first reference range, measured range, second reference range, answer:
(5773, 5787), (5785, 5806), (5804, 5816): -0.28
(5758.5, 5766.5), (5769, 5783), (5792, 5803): -0.06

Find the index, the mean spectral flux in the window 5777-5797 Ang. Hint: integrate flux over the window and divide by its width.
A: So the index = 26.3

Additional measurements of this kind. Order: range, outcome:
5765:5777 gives 28.2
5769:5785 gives 27.5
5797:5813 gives 28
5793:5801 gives 28.4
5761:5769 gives 28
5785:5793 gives 26.2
